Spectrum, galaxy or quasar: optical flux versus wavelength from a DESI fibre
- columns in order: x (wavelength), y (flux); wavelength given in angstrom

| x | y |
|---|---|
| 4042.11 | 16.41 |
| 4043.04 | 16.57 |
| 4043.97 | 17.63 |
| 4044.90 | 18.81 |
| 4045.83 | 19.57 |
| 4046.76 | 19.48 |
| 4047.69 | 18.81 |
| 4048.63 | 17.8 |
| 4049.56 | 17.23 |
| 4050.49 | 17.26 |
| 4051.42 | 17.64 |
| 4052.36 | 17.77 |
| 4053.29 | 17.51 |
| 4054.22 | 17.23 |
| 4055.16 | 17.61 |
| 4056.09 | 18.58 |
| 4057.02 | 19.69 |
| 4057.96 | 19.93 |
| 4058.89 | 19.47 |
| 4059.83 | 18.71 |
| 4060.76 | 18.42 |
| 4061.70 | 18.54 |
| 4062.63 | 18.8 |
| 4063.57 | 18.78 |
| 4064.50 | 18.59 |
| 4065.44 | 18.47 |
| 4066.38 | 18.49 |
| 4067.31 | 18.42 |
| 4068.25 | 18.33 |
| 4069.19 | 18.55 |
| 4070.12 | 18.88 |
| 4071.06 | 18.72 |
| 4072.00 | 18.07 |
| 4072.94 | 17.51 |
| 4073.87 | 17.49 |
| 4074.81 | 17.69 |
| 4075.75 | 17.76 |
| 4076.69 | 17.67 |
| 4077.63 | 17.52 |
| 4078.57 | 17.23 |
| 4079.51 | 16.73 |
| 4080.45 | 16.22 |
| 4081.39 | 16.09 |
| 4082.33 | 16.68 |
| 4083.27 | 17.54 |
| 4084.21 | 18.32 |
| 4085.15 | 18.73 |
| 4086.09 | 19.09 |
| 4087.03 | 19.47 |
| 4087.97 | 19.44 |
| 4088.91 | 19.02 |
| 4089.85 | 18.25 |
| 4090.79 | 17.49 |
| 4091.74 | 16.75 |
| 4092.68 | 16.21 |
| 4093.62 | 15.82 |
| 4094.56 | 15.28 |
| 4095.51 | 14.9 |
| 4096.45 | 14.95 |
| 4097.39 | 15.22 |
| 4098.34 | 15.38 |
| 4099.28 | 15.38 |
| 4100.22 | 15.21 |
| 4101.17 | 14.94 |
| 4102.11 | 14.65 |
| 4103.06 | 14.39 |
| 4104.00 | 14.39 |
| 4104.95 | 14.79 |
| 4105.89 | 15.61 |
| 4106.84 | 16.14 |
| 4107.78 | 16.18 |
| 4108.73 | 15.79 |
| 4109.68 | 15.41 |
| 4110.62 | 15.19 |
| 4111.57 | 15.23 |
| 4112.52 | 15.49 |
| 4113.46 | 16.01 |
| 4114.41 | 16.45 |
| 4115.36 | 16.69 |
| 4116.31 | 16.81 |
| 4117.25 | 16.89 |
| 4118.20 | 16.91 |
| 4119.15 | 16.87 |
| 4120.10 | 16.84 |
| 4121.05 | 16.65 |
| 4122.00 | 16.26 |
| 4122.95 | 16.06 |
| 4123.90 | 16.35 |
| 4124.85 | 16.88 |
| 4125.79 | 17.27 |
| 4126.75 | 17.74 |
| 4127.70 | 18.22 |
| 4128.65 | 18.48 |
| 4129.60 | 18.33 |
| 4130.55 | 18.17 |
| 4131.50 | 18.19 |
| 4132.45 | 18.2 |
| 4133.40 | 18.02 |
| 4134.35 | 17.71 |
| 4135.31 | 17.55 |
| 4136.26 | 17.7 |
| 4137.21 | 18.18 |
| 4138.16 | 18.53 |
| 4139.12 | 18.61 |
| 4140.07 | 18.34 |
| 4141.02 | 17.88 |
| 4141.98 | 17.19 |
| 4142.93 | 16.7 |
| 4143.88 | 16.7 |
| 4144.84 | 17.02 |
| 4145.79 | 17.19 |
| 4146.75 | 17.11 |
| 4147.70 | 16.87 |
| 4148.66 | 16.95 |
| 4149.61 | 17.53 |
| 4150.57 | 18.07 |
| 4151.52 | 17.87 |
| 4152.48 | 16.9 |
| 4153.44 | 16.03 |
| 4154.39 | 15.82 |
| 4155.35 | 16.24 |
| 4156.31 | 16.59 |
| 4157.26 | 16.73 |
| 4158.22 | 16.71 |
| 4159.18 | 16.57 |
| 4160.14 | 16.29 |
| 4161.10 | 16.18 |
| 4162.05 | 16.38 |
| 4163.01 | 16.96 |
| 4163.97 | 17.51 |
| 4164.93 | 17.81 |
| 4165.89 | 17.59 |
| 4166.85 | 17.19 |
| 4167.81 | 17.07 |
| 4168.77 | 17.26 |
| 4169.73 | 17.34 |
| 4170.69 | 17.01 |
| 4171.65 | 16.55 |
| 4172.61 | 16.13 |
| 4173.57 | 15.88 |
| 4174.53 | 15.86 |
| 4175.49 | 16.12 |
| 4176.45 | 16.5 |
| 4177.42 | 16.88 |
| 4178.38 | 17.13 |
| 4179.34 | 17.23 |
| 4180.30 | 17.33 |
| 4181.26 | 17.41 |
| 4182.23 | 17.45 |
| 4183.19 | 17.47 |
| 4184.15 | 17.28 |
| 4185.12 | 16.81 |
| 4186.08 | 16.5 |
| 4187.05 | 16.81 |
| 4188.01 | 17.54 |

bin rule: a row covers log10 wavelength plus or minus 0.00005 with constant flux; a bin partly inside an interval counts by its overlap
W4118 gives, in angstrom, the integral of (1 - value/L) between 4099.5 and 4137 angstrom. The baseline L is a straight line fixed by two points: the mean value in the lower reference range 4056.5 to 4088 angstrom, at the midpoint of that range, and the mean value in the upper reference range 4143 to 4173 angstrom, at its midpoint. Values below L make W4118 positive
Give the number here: 2.1 angstrom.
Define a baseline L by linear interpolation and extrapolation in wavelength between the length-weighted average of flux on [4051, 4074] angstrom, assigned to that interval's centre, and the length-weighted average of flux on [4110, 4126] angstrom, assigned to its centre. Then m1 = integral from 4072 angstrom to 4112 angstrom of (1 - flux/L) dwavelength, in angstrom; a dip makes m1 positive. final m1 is 1.9 angstrom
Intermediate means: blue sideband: 18.4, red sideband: 16.4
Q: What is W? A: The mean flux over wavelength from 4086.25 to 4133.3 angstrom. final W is 16.5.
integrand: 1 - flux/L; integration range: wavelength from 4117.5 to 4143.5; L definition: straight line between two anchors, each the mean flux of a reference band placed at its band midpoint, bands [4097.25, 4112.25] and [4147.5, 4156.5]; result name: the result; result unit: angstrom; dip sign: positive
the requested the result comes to -2.3 angstrom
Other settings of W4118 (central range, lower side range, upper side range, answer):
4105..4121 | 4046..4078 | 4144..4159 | 1.2 angstrom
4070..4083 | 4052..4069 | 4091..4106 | -0.2 angstrom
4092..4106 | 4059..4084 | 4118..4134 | 2.0 angstrom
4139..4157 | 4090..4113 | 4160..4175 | -0.7 angstrom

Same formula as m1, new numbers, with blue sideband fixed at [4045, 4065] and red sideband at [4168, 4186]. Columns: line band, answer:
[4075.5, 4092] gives 0.3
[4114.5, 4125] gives 0.6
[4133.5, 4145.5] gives -0.2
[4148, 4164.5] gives 0.3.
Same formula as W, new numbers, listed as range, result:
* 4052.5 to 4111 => 17.2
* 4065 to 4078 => 18.1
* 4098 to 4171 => 16.8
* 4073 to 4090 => 17.8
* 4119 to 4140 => 17.6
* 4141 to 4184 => 16.9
